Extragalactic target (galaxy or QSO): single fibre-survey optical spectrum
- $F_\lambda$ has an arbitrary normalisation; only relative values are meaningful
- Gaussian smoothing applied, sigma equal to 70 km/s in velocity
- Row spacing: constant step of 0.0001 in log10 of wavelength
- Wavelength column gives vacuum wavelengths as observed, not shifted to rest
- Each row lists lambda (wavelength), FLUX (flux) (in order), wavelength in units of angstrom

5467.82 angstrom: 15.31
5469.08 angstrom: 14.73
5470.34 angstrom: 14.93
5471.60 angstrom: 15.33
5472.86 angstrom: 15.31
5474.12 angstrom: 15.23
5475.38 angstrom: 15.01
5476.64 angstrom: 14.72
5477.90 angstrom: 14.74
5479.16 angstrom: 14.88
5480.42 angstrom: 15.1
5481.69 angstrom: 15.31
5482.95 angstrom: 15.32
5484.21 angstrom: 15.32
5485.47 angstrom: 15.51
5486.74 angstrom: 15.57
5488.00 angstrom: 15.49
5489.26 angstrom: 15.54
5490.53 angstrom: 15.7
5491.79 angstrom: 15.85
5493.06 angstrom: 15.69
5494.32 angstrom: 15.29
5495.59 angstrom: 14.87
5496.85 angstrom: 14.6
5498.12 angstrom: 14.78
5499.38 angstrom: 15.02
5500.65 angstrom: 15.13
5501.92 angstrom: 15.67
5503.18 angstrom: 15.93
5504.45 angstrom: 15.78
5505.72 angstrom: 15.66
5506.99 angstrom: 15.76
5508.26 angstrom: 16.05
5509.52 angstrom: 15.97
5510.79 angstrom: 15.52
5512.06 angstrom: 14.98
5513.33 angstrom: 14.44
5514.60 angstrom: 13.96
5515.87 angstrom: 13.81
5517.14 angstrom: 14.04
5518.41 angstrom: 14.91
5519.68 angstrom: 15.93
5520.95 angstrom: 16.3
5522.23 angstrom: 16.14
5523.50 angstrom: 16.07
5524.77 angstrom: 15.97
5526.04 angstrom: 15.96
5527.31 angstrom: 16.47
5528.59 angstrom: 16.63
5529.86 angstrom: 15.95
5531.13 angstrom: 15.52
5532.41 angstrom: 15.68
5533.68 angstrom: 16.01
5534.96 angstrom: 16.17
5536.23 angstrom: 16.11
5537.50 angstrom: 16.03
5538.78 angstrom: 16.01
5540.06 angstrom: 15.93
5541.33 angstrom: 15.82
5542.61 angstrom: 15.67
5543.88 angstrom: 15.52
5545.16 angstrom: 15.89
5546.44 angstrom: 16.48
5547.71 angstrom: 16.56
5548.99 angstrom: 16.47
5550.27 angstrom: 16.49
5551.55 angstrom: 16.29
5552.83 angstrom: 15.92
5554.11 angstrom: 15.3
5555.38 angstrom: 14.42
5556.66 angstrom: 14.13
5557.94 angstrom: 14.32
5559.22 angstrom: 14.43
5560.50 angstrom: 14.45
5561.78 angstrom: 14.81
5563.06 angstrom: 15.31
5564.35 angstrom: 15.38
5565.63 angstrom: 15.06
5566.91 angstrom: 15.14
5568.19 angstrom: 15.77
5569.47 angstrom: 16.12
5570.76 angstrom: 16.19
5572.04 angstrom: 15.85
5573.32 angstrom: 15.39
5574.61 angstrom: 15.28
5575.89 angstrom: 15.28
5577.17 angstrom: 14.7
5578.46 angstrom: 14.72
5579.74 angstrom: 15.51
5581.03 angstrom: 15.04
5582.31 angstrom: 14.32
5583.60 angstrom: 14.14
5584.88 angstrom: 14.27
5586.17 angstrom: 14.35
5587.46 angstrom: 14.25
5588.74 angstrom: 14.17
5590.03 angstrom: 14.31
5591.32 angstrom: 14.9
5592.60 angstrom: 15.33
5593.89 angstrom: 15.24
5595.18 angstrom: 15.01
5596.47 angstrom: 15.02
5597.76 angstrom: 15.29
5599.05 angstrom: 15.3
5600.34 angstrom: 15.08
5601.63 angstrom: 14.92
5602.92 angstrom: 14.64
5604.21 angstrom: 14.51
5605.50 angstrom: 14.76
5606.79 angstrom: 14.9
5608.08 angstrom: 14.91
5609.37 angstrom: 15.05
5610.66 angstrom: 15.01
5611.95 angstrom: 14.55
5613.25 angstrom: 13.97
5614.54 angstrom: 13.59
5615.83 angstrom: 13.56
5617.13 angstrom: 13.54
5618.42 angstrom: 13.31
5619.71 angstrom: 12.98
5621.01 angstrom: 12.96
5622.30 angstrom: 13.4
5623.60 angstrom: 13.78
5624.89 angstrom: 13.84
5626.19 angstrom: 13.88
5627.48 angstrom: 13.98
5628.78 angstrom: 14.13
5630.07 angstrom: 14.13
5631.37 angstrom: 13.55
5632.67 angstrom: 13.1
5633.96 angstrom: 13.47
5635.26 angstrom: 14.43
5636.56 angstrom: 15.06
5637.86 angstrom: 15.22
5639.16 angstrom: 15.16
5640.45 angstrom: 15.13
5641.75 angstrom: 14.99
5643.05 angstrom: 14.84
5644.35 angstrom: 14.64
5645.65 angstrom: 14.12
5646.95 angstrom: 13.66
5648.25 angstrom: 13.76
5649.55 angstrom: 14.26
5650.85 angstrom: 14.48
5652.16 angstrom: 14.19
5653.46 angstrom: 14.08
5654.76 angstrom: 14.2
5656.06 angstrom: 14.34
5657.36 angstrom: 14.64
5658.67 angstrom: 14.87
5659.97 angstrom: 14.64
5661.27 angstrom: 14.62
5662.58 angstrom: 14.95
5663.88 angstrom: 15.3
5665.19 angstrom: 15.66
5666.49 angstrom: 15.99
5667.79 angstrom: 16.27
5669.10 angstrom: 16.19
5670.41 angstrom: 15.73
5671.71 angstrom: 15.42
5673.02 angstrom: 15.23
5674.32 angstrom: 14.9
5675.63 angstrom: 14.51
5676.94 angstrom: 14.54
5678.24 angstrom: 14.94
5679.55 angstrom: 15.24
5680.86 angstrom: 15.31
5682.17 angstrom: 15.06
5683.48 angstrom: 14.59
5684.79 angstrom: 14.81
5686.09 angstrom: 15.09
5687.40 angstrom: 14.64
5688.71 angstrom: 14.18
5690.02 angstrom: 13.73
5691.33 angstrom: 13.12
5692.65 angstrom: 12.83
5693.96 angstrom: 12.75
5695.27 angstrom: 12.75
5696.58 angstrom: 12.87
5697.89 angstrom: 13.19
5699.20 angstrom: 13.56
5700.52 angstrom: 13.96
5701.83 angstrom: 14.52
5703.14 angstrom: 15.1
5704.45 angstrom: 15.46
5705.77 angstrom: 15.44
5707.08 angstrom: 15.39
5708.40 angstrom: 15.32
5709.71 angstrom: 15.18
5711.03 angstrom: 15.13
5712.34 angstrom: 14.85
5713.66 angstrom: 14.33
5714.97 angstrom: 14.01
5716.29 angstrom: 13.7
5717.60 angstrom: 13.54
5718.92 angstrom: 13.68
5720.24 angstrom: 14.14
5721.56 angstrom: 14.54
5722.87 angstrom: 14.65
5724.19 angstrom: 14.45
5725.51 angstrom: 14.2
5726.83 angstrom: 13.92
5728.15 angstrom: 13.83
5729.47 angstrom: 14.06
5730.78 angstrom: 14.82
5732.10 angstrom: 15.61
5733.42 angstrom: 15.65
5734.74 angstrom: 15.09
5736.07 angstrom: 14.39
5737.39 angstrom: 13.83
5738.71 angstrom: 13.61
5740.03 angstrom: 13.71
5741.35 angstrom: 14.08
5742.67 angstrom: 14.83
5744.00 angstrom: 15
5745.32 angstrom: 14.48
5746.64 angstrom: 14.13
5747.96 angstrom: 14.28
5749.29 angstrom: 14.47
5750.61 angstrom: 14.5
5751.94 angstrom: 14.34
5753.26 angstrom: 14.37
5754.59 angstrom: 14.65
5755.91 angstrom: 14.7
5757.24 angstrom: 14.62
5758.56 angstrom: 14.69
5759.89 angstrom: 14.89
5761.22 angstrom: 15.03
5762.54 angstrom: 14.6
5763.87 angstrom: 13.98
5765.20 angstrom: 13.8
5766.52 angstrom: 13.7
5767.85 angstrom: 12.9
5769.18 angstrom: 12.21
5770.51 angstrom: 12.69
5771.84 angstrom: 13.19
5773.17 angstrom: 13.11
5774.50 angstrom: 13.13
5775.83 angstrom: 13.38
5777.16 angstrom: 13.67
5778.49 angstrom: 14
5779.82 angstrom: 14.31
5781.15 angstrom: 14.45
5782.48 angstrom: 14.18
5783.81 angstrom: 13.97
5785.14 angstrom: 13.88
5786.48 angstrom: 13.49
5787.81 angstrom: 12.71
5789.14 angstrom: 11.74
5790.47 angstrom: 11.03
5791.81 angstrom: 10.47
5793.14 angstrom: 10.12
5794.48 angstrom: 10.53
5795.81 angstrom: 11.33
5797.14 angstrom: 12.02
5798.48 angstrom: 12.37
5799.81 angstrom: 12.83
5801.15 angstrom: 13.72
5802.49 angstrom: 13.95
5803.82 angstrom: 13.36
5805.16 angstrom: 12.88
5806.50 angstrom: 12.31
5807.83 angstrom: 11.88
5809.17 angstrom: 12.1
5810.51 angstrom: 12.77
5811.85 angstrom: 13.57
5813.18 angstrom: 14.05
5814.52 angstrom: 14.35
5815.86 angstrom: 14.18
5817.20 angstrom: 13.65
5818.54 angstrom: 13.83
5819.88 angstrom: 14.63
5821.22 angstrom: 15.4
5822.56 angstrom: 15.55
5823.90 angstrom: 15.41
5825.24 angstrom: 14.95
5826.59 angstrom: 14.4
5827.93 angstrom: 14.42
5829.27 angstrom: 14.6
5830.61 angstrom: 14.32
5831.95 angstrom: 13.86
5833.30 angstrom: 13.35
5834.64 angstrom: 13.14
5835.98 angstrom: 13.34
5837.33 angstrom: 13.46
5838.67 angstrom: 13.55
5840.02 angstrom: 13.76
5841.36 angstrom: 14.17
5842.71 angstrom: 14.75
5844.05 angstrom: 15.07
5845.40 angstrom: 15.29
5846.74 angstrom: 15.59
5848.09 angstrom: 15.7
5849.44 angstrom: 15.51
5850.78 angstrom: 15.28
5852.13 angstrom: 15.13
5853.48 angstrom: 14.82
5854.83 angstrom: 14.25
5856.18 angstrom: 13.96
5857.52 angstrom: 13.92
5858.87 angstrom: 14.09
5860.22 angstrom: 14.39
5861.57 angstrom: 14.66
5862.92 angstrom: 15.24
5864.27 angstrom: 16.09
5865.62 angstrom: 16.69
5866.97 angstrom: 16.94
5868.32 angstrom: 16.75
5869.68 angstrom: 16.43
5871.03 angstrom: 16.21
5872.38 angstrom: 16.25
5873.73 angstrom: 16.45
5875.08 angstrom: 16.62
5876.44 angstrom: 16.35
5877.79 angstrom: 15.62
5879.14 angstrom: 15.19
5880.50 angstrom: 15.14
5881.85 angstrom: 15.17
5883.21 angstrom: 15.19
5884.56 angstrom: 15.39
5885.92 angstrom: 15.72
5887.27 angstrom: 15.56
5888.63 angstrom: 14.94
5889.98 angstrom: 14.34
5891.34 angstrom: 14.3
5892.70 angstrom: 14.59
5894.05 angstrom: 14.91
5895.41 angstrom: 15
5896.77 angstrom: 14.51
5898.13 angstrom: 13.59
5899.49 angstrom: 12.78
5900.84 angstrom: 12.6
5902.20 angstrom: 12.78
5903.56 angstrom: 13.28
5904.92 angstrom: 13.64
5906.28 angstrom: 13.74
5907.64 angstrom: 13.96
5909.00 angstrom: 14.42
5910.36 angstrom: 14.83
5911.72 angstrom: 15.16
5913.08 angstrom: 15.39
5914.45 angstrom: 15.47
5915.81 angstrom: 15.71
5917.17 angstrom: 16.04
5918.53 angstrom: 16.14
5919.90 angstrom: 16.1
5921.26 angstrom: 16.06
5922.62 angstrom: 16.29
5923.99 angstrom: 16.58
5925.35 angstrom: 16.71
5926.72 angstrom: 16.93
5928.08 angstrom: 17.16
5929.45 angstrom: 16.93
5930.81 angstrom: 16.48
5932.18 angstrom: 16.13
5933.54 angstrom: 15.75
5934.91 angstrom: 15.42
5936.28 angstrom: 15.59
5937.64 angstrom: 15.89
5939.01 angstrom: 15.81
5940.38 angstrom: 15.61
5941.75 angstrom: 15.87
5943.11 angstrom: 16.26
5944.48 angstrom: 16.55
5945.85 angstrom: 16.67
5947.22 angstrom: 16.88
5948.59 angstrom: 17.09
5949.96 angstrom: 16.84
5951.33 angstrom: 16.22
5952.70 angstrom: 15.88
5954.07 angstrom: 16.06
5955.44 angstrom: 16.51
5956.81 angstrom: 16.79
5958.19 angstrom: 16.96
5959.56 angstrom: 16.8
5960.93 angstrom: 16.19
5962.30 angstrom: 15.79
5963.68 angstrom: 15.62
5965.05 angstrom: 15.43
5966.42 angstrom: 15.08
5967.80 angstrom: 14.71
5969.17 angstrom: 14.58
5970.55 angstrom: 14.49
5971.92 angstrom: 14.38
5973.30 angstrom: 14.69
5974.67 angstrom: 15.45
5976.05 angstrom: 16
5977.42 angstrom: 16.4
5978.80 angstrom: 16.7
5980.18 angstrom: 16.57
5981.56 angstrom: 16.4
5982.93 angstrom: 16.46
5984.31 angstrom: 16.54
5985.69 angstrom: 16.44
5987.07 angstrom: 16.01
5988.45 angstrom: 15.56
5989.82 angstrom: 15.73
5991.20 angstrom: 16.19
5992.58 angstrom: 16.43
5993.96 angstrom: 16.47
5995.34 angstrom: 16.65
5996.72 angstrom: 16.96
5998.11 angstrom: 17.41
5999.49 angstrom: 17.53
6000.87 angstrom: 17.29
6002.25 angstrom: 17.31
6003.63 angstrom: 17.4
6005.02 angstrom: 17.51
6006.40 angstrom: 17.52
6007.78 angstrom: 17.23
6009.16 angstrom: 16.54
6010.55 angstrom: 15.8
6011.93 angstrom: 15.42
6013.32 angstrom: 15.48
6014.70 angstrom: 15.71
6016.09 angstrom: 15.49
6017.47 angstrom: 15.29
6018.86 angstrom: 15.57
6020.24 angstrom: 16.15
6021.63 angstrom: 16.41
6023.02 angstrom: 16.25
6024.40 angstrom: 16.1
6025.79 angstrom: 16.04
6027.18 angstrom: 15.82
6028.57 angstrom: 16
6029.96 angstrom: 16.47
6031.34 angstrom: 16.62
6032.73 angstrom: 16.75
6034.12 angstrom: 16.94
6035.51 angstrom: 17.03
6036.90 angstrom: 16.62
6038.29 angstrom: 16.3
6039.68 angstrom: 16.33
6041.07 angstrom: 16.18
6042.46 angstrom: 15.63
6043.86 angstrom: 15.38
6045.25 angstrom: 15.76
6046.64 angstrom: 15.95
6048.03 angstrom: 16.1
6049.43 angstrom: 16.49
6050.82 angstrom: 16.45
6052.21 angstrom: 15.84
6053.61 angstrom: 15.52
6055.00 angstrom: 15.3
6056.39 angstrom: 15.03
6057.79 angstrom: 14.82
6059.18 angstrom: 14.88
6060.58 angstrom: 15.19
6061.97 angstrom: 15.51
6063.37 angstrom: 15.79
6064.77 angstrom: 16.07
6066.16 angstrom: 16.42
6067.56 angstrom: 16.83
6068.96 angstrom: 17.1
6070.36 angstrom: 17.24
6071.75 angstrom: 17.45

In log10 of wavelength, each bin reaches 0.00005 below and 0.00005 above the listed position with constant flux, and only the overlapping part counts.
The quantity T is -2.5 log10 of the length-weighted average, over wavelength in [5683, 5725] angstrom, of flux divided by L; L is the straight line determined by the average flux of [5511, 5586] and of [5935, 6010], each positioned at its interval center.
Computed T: 0.11 mag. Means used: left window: 15.4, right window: 16.3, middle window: 14.2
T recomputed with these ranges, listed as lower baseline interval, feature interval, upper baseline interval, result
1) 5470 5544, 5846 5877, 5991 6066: 0.03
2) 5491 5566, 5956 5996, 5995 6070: 0.02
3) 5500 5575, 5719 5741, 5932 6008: 0.11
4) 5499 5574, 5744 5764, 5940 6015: 0.10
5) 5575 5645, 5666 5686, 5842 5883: -0.04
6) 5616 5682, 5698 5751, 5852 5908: 0.01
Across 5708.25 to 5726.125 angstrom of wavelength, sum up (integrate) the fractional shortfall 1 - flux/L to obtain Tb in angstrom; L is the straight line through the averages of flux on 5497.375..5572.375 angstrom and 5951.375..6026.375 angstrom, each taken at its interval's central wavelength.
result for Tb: 1.6 angstrom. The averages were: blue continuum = 15.6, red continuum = 16.2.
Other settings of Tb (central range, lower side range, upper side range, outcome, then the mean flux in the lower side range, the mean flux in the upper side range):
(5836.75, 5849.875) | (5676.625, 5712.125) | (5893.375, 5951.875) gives 0.4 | 14.4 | 15.5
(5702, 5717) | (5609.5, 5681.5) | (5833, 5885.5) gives -0.2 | 14.5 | 15.1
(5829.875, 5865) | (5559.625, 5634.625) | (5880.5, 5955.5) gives 1.7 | 14.6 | 15.4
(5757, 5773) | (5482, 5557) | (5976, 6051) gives 2.2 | 15.6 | 16.4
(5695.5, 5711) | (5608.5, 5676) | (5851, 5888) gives 0.2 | 14.5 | 15.5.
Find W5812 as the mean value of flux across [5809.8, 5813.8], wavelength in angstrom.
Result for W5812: 13.5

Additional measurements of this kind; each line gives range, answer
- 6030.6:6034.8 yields 16.8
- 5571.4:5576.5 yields 15.5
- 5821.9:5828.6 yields 14.9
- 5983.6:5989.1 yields 16.1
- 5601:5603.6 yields 14.8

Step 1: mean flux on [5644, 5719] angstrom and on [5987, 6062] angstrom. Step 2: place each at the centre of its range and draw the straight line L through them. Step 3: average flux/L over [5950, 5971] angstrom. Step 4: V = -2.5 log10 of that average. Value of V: 0.00 mag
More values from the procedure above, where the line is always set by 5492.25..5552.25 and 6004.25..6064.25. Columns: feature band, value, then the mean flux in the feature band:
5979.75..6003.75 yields -0.041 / 16.6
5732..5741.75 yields 0.099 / 14.4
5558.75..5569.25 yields 0.042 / 15.1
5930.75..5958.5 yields -0.018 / 16.2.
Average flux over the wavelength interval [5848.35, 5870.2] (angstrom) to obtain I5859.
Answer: 15.3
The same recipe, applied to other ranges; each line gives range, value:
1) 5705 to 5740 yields 14.5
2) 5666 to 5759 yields 14.5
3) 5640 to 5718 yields 14.6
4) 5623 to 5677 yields 14.6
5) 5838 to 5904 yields 15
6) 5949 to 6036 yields 16.2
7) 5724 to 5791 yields 14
